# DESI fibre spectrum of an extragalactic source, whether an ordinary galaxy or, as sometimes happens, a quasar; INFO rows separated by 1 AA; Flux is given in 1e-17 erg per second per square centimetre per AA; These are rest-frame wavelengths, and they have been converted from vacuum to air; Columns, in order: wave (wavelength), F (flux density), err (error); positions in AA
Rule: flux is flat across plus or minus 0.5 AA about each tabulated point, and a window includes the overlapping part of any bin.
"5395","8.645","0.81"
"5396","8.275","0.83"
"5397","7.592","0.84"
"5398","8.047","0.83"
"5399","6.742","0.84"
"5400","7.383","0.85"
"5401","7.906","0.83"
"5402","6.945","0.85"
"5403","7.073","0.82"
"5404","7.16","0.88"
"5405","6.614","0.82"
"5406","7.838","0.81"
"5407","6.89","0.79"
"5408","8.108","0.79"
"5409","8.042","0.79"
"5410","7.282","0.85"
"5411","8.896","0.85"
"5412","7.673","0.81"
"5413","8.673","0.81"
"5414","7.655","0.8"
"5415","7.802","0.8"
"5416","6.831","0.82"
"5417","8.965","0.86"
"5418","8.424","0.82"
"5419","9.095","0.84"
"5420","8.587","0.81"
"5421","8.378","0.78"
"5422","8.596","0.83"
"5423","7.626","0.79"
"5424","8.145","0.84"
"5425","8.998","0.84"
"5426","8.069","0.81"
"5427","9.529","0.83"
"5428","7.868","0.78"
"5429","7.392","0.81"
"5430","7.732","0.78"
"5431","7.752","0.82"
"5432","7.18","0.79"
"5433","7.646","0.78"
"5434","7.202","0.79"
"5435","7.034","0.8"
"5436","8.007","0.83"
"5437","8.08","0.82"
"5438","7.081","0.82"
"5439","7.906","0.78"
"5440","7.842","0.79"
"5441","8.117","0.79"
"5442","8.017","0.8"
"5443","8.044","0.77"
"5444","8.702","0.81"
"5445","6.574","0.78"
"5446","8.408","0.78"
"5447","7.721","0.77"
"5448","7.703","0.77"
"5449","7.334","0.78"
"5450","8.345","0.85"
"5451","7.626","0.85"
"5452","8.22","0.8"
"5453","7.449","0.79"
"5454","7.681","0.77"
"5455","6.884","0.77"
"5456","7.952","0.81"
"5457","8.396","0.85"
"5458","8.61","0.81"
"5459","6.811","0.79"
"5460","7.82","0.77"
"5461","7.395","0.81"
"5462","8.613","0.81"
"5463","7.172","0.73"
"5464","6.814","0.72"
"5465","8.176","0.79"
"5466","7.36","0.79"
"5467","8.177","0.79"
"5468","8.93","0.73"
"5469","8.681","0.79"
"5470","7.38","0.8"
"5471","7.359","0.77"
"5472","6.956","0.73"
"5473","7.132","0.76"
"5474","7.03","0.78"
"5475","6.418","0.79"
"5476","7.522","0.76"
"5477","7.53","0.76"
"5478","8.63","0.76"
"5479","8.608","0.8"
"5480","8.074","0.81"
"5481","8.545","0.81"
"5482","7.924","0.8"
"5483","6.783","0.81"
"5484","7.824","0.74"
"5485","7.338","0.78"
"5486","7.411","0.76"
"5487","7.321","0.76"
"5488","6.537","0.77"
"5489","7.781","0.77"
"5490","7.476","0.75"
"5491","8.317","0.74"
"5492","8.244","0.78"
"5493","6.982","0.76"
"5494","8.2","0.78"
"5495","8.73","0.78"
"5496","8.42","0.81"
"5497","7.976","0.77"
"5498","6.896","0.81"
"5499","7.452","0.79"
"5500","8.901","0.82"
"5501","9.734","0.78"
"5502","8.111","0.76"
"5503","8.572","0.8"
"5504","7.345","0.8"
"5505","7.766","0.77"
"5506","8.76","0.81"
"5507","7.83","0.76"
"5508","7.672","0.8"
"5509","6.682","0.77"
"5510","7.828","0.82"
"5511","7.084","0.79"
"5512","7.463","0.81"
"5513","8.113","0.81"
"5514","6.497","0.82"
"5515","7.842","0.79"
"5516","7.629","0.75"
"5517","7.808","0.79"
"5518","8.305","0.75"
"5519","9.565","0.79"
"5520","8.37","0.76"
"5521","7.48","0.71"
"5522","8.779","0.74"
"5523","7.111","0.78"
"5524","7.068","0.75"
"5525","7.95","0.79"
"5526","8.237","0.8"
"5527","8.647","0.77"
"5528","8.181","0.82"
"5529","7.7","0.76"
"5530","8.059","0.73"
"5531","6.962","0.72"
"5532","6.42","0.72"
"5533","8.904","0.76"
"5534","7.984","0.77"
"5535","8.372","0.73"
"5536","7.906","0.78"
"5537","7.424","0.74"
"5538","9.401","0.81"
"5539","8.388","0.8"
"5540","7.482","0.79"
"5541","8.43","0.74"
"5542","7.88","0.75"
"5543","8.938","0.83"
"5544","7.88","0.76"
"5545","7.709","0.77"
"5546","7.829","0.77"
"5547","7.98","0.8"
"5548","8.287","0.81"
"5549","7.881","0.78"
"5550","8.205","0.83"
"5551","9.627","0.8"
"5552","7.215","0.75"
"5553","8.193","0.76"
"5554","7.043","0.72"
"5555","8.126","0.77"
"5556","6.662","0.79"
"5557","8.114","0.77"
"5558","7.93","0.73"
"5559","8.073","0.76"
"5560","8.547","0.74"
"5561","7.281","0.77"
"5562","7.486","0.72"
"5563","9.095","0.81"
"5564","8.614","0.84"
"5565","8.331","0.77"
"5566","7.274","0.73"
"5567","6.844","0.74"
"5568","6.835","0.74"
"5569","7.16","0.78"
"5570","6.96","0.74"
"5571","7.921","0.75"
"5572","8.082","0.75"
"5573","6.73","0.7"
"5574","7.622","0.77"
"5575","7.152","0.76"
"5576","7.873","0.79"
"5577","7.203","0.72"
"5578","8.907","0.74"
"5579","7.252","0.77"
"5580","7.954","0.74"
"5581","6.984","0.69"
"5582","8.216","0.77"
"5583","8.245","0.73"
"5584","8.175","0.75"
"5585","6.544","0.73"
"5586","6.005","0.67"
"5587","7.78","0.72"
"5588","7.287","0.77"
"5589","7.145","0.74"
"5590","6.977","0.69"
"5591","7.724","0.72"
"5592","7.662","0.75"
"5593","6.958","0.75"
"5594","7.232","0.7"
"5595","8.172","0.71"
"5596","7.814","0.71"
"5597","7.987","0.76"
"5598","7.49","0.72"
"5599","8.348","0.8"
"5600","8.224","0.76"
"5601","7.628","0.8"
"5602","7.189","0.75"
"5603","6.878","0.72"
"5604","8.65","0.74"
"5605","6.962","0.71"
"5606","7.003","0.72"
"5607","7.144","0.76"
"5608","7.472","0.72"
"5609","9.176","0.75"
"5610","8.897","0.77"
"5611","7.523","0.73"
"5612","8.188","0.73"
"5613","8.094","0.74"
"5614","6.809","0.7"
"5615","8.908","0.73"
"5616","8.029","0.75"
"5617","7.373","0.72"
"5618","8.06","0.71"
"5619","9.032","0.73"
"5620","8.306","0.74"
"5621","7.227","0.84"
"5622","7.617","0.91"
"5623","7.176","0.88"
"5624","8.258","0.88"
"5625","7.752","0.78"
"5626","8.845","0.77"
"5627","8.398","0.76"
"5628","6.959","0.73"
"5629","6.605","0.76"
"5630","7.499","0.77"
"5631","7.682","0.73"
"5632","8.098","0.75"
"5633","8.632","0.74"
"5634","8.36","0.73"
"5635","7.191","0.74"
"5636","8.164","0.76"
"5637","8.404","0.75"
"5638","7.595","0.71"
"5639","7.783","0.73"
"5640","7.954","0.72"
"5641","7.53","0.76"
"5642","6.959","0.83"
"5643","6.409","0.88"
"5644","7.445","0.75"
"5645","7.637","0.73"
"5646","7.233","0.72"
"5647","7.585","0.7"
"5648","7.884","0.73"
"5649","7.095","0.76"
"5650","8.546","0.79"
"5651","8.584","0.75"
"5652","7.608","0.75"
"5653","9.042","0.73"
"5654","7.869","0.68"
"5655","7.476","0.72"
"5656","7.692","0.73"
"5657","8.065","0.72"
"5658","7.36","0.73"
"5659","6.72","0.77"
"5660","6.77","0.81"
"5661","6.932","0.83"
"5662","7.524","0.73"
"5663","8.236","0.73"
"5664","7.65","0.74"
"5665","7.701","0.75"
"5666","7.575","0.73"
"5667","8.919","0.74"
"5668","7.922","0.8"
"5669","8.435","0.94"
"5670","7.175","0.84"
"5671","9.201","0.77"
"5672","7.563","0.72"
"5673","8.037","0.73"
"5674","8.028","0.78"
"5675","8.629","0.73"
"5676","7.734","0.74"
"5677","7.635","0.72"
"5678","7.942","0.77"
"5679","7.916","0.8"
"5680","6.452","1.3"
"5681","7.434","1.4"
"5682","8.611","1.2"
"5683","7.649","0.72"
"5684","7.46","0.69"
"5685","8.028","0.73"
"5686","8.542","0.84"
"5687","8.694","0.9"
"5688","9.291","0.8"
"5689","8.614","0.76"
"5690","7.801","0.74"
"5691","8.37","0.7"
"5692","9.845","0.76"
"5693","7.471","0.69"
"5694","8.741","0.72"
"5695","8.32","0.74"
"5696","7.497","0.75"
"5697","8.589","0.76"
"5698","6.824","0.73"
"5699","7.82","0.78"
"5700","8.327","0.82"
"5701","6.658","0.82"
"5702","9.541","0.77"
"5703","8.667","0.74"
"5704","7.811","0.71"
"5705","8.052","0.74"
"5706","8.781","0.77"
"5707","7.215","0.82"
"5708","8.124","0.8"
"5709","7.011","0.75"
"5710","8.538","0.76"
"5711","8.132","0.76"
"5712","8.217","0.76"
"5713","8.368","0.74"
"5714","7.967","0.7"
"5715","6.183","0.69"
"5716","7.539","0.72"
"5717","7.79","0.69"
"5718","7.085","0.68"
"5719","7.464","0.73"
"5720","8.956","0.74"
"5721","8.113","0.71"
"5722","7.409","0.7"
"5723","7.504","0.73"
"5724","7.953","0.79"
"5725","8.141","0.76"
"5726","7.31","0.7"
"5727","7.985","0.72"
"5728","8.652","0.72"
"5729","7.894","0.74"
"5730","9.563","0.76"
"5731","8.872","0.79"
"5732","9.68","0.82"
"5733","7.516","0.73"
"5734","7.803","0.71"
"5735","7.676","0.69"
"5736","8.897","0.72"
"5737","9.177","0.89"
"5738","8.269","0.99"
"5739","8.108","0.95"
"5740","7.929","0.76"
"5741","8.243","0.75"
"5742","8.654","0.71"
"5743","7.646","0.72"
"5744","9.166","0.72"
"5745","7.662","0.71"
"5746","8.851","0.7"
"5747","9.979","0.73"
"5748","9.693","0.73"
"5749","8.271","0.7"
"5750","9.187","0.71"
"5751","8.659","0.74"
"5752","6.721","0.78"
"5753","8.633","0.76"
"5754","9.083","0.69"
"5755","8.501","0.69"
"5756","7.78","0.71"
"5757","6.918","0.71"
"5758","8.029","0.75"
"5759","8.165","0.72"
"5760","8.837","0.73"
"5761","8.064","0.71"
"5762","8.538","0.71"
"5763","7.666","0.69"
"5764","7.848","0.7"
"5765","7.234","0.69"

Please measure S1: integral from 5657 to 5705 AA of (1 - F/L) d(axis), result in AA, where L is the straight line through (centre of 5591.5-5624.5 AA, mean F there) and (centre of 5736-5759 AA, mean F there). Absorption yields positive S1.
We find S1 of 0.9 AA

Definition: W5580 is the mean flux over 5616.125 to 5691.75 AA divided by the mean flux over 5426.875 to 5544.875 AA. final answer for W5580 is 1.00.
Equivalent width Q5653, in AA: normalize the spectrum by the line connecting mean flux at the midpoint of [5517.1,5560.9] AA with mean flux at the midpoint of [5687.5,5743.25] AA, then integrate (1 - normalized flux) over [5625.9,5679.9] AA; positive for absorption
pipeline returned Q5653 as 2.1 AA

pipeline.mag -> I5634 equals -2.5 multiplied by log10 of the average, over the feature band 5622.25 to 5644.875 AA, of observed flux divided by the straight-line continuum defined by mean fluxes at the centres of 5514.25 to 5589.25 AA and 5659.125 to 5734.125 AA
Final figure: 0.03 mag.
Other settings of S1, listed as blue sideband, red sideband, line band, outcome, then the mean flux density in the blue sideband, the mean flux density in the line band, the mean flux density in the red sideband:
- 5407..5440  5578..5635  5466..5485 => 0.4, 7.99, 7.73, 7.73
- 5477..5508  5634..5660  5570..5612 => 0.8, 7.94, 7.61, 7.67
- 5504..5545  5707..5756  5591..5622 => 0.8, 7.91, 7.81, 8.21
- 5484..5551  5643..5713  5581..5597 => 0.9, 7.93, 7.46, 7.94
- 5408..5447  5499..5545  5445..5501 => 1.6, 7.99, 7.75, 7.98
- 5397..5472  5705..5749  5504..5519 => 0.4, 7.82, 7.72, 8.18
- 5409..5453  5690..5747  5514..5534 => 0.3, 7.97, 7.91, 8.13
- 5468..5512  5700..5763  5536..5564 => -0.6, 7.77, 8.05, 8.19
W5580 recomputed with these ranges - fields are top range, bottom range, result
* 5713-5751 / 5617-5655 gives 1.06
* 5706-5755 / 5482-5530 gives 1.05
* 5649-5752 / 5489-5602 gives 1.03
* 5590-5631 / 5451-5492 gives 1.01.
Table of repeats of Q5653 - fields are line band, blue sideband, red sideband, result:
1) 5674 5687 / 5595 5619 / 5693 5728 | 0.02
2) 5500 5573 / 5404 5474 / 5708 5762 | 0.44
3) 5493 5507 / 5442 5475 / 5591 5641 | -0.75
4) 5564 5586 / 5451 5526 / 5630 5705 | 0.90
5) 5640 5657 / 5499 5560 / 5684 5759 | 0.90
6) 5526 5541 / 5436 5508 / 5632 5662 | -0.48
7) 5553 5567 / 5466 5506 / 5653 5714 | 0.04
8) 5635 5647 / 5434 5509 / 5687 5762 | 0.78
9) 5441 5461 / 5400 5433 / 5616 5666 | 0.21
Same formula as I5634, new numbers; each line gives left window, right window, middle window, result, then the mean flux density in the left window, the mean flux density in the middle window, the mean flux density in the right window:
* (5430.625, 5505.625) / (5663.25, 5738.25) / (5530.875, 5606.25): 0.02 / 7.77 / 7.74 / 8.07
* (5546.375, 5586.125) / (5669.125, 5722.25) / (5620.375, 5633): 0.02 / 7.73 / 7.72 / 8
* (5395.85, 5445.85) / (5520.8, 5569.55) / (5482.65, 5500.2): 0.03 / 7.84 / 7.69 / 7.92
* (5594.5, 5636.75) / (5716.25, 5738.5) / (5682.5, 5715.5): 0.00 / 7.86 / 8.1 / 8.16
